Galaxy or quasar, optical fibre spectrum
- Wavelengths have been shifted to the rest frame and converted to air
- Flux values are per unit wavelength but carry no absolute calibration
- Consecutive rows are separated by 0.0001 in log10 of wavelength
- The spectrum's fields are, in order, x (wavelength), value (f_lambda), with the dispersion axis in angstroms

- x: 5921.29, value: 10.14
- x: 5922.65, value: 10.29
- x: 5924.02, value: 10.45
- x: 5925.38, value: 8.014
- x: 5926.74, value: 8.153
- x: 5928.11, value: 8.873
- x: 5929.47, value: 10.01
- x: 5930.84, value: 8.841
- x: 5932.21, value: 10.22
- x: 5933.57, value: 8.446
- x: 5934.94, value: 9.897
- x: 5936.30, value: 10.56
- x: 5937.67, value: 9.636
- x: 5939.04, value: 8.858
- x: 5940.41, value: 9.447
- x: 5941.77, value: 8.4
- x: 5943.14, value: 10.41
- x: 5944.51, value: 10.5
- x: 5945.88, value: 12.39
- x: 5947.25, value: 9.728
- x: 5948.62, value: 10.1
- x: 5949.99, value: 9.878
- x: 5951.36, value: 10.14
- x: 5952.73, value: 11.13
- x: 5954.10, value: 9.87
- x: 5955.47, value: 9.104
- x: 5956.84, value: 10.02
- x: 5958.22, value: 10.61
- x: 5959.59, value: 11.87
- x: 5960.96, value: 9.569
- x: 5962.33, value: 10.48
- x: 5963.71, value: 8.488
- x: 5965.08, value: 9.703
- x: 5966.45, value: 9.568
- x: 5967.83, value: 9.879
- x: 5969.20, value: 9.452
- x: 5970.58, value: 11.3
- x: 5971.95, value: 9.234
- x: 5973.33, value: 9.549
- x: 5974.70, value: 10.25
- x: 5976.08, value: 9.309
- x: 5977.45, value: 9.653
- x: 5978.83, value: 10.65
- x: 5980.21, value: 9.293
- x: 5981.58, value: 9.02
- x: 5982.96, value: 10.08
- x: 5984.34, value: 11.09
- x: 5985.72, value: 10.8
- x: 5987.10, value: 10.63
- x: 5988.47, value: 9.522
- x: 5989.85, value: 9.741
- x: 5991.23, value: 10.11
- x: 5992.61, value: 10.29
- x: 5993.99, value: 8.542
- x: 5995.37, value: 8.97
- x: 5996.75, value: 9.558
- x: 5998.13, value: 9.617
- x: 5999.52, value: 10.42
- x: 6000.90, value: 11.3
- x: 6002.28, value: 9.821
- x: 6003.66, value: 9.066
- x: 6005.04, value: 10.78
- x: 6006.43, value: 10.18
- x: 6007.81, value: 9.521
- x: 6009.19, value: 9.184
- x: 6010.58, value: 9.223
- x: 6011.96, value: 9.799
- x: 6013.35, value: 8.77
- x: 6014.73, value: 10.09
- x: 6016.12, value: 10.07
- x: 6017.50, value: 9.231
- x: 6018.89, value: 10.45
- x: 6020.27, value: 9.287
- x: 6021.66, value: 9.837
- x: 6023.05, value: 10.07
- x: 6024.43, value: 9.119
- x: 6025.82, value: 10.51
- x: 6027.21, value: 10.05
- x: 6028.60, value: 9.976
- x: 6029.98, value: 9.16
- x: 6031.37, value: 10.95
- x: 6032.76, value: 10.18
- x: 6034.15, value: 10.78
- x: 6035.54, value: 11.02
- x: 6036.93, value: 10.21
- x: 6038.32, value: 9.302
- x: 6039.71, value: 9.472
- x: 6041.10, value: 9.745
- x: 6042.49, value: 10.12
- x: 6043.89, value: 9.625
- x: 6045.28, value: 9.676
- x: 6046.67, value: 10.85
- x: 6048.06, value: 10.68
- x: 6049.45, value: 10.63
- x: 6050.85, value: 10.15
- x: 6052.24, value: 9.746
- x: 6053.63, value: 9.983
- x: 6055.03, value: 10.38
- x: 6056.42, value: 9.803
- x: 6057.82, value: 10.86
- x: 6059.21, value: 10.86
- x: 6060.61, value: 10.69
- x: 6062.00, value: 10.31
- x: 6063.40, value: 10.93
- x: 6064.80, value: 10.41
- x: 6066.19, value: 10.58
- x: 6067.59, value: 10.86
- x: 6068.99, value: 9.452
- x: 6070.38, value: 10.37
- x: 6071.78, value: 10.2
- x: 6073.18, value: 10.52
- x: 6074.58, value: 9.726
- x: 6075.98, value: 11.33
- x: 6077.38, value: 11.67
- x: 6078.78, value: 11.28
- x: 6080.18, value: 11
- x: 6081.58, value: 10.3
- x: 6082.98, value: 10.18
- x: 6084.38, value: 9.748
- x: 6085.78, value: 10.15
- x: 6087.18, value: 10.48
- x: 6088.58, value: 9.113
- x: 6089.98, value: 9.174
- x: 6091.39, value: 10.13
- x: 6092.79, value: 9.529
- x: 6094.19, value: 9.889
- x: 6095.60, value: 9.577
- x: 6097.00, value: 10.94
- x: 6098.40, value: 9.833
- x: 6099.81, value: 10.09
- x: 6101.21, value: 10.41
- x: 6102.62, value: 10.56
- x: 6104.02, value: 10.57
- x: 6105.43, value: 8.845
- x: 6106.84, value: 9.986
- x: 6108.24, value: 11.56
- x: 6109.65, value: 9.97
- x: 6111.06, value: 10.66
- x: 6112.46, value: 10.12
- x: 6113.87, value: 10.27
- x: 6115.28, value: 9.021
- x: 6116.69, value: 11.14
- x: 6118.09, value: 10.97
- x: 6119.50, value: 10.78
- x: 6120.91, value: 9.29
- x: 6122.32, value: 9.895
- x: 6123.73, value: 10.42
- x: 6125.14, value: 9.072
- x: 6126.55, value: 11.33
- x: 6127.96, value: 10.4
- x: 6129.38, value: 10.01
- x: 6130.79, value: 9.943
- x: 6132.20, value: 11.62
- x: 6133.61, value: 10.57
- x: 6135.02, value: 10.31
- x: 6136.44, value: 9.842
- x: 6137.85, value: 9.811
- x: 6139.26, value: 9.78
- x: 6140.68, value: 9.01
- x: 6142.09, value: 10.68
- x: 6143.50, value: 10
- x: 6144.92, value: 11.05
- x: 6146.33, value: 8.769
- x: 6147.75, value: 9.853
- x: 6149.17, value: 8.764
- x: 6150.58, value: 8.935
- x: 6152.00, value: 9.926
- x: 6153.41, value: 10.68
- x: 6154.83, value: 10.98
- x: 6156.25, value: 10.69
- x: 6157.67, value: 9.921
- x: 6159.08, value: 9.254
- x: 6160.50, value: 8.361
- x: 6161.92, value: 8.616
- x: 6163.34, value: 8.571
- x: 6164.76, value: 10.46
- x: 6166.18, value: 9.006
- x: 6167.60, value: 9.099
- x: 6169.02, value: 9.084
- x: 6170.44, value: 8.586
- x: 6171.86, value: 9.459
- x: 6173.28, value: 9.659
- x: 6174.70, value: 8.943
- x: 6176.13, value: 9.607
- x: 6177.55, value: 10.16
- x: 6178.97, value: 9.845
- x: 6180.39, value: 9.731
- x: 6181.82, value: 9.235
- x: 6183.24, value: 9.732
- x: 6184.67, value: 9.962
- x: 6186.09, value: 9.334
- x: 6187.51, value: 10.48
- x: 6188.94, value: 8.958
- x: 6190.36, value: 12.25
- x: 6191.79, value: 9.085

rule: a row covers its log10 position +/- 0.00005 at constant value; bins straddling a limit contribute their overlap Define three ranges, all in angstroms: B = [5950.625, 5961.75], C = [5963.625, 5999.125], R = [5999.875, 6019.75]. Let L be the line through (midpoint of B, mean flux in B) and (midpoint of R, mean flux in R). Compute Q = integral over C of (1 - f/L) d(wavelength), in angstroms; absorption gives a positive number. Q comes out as 0.9 angstroms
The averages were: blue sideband 10.3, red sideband 9.83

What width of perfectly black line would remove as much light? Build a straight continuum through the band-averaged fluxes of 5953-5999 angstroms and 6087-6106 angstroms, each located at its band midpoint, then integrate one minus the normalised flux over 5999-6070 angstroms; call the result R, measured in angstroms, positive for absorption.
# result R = -1.3 angstroms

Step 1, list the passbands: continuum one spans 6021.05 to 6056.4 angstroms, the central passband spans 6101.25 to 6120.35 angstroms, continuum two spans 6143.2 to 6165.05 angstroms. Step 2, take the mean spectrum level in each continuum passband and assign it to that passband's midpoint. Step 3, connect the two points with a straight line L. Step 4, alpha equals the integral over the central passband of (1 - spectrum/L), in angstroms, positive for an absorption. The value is -1.0 angstroms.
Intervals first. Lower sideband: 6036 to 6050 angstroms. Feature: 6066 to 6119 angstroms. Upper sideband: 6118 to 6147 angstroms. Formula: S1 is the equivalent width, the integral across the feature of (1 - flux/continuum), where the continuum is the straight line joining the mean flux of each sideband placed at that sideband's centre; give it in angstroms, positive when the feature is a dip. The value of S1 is -0.9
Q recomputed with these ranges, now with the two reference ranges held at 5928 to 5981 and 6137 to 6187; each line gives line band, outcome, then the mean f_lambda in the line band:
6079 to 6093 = -0.5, 10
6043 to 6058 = -0.7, 10.2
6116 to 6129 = -1.0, 10.4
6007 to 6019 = 0.3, 9.56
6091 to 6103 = -0.5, 10.1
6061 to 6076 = -1.0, 10.4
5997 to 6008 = -0.3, 10.1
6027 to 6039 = -0.5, 10.2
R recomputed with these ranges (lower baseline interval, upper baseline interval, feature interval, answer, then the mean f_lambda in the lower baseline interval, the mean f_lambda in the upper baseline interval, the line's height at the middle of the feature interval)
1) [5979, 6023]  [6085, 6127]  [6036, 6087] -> -1.72 angstroms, 9.83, 10.1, 10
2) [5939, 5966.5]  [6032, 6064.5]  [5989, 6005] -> 0.54 angstroms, 10.1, 10.3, 10.1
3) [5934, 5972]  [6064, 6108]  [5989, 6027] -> 1.28 angstroms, 10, 10.2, 10.1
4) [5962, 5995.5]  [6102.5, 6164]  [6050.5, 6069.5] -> -0.85 angstroms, 9.83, 10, 9.93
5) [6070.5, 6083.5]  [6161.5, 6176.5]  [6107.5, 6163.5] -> -1.74 angstroms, 10.7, 9.19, 9.73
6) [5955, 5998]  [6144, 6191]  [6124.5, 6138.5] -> -0.89 angstroms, 9.88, 9.63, 9.68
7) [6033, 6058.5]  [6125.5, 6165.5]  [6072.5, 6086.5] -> -0.70 angstroms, 10.2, 9.92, 10.1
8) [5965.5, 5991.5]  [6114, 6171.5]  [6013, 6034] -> 0.07 angstroms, 9.95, 9.86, 9.93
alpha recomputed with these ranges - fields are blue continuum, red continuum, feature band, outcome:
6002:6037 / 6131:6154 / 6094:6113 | -0.53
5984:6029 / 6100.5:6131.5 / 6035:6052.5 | -0.19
